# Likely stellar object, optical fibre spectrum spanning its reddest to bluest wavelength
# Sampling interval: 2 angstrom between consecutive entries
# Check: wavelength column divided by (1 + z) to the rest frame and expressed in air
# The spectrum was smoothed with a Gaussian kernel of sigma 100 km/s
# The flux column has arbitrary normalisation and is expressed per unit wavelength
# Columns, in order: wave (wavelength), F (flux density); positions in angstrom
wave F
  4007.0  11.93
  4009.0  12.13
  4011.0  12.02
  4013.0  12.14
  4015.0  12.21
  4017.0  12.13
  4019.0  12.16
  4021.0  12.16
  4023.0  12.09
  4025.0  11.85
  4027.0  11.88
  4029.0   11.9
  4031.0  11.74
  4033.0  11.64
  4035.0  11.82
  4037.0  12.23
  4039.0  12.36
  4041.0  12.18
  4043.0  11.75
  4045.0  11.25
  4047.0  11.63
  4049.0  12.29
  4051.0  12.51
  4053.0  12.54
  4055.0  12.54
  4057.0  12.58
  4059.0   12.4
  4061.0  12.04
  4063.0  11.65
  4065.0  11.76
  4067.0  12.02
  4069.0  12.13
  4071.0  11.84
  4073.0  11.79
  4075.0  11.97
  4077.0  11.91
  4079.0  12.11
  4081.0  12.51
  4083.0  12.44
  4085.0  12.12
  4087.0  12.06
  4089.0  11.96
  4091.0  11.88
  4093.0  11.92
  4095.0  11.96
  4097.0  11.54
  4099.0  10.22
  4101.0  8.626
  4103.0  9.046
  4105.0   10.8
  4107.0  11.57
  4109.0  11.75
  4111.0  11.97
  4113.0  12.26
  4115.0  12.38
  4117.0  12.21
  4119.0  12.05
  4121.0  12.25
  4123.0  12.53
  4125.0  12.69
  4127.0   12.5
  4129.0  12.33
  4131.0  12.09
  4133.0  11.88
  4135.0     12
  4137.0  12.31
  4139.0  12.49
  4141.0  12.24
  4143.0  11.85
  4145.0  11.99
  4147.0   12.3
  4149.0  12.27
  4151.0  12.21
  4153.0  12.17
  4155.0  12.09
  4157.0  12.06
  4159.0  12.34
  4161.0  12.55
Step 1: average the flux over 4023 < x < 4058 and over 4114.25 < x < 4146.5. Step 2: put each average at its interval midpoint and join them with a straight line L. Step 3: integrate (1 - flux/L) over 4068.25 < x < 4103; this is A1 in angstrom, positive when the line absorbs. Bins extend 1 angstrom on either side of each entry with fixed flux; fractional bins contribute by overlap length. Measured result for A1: 1.5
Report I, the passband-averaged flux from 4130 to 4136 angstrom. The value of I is 12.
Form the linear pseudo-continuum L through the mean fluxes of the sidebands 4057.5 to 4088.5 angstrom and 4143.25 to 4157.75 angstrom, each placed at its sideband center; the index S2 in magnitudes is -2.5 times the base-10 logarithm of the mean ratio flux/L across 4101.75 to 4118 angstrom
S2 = 0.06 mag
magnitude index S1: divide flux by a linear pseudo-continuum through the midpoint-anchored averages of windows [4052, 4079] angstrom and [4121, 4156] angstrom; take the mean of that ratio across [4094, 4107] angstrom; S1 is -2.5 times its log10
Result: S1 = 0.16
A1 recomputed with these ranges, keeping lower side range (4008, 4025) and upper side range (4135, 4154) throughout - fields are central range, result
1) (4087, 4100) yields 0.6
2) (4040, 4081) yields 0.3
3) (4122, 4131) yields -0.2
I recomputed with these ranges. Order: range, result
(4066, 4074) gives 11.9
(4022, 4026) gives 12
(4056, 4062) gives 12.3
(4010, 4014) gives 12.1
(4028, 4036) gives 11.8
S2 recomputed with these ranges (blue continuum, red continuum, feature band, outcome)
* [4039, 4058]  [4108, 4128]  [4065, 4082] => 0.02 mag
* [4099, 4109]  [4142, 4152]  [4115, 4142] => -0.09 mag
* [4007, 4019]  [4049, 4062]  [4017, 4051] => 0.03 mag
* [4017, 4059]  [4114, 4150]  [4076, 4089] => 0.00 mag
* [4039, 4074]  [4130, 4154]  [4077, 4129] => 0.03 mag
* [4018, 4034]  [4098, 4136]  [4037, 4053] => -0.02 mag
